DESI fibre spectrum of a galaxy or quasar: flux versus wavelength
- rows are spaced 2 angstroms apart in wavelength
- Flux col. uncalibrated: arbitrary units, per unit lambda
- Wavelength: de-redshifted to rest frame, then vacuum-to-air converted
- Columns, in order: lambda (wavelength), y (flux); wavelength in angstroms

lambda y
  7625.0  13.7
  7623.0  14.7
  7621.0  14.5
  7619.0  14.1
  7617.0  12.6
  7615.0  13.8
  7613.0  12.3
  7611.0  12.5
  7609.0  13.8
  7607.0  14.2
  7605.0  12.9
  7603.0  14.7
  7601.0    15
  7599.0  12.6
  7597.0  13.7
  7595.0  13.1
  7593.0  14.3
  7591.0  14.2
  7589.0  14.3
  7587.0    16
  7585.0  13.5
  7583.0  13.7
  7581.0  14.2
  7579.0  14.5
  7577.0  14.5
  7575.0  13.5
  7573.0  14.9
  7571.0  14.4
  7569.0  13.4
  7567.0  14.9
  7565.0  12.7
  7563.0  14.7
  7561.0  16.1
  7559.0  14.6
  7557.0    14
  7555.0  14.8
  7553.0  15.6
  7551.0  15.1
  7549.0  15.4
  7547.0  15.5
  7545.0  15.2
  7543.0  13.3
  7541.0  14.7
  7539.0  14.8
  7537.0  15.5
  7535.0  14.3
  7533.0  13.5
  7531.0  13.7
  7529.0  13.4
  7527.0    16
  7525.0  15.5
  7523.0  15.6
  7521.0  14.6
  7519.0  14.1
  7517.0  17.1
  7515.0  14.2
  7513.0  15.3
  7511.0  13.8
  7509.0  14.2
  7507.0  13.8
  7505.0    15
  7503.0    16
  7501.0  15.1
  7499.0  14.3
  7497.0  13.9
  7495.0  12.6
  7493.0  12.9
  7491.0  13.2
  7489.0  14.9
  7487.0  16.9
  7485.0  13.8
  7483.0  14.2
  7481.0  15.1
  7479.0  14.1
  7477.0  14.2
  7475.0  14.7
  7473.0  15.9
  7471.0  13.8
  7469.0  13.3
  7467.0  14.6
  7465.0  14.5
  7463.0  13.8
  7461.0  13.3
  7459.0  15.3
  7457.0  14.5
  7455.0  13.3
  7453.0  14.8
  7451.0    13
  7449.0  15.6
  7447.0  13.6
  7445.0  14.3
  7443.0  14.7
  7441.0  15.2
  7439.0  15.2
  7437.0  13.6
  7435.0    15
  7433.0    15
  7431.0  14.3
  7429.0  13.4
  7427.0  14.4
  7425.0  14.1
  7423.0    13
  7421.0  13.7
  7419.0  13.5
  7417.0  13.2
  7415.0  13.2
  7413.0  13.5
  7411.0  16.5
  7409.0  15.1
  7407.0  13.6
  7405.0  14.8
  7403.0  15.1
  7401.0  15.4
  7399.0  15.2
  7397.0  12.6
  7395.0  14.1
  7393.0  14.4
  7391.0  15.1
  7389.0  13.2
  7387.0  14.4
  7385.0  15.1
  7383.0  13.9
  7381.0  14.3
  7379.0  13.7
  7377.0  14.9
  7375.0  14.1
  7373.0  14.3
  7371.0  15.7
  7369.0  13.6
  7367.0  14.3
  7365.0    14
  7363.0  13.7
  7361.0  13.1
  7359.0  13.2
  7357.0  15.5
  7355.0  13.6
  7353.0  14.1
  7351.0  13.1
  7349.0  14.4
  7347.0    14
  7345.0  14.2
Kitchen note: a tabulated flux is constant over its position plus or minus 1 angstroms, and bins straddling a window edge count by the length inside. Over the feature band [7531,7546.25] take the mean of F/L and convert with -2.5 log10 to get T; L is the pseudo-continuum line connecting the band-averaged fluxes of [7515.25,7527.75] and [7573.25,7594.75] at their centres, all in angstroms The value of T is 0.047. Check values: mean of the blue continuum 15.4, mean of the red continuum 14.3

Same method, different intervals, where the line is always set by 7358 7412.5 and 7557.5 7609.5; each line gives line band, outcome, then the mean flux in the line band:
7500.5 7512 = -0.030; 14.6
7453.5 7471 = 0.015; 14.1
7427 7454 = -0.011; 14.4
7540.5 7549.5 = -0.044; 14.8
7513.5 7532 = -0.052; 14.9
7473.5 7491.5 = -0.029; 14.6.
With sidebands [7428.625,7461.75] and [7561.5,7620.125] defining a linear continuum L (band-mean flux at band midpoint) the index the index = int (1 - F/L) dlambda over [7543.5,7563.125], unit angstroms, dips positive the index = -1.4 angstroms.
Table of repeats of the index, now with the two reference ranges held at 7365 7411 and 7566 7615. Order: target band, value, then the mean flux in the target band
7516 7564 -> -2.73 angstroms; 14.9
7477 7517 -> -0.75 angstroms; 14.4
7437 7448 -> -0.15 angstroms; 14.5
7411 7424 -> 0.70 angstroms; 13.6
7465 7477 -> -0.17 angstroms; 14.4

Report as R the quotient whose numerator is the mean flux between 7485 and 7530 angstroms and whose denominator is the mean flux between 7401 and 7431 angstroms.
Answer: 1.0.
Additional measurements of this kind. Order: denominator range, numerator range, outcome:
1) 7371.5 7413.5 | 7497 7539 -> 1.02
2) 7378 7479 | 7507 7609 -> 1.01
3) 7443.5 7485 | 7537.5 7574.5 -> 1.03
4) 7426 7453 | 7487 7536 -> 1.01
